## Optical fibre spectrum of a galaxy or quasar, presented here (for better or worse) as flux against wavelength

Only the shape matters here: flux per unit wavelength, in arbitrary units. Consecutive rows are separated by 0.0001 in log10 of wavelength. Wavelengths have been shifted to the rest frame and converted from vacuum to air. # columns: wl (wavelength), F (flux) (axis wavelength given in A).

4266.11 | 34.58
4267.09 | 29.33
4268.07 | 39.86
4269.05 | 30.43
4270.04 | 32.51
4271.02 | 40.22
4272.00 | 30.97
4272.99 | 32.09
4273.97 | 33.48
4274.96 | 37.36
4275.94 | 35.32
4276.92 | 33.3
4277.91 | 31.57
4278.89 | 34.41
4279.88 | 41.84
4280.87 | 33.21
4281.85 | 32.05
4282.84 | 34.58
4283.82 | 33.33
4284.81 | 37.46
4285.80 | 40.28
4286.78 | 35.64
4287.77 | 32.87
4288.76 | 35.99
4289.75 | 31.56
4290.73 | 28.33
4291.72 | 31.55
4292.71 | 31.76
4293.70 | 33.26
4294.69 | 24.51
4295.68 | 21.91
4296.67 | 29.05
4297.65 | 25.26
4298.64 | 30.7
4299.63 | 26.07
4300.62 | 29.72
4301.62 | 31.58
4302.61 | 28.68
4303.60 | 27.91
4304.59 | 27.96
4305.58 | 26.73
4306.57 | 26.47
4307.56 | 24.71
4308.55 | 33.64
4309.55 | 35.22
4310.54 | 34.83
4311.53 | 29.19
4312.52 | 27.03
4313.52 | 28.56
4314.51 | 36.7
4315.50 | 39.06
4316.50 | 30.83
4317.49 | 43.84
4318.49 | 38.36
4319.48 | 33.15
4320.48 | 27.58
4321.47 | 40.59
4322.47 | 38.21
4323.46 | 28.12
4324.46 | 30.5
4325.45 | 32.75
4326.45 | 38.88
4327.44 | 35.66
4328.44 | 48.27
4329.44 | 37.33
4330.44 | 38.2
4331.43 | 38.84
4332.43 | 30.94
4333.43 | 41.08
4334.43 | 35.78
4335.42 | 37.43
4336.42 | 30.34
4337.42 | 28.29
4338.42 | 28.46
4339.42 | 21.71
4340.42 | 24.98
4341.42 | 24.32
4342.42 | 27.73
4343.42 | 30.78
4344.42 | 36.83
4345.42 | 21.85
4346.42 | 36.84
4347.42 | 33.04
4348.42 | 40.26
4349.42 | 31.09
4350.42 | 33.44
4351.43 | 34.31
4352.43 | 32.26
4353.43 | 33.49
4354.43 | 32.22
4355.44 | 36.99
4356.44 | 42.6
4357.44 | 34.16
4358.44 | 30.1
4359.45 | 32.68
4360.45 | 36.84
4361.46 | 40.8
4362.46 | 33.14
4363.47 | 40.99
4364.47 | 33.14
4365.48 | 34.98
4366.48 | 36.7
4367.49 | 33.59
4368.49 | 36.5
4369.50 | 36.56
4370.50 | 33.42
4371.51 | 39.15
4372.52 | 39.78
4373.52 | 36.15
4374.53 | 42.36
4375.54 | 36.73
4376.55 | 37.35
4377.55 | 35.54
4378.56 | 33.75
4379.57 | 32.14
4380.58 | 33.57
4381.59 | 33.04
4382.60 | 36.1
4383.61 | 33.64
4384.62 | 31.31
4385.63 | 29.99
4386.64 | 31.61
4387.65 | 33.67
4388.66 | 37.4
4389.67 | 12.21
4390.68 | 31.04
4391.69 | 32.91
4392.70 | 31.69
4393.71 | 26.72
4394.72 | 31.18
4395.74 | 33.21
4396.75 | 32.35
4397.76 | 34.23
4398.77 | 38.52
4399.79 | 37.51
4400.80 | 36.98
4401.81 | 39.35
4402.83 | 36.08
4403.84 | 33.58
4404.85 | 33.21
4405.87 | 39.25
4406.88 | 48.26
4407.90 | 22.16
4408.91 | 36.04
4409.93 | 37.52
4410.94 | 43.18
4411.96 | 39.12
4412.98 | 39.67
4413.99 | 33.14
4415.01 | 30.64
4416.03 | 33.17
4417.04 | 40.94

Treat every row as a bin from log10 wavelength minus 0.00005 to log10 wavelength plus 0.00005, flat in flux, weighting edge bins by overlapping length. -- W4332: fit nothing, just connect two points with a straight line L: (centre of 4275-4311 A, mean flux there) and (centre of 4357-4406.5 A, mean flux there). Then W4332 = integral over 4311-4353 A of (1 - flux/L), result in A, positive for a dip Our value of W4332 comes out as -0.8 A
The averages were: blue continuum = 31.5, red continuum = 34.5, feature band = 33.4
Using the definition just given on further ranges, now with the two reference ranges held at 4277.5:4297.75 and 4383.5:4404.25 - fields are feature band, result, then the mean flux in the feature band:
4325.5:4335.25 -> -1.6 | 38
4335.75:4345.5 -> 1.4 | 27.9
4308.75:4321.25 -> -0.5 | 33.8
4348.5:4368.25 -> -1.5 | 35.1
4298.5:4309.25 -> 1.3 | 28.6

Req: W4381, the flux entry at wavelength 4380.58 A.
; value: 33.57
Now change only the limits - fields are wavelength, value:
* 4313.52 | 28.56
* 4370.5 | 33.42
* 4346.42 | 36.84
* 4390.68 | 31.04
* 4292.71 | 31.76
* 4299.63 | 26.07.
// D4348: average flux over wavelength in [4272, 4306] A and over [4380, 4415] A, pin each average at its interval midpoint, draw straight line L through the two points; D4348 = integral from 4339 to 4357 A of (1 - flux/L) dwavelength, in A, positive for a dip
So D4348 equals 0.57 A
